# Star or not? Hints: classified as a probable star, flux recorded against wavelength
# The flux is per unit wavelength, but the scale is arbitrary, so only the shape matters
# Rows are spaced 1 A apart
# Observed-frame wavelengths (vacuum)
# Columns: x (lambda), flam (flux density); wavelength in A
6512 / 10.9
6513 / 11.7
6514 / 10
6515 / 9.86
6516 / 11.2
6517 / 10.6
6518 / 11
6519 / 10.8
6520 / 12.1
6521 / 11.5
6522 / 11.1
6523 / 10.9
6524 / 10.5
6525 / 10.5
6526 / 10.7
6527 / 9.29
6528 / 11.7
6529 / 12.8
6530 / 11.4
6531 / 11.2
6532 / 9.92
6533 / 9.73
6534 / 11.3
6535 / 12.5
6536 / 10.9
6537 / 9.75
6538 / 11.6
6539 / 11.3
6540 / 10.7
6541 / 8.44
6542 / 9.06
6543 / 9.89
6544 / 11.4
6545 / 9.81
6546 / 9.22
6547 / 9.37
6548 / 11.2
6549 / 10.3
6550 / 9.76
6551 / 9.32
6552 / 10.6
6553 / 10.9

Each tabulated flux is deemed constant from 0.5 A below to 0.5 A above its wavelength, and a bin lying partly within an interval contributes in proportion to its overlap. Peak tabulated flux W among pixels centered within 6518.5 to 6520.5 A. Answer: 12.1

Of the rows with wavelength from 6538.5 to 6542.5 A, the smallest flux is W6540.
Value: 8.44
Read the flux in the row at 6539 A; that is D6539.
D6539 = 11.3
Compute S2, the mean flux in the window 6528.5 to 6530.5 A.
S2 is 12.1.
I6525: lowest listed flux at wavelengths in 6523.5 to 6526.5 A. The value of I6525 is 10.5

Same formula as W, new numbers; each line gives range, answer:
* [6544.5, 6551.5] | 11.2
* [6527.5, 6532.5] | 12.8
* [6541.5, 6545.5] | 11.4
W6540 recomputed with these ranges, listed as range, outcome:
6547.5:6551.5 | 9.32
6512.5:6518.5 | 9.86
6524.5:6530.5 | 9.29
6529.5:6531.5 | 11.2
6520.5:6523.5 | 10.9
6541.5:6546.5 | 9.06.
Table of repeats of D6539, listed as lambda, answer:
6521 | 11.5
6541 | 8.44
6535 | 12.5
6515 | 9.86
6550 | 9.76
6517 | 10.6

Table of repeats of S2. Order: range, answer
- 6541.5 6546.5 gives 9.88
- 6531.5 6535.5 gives 10.9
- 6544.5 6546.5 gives 9.52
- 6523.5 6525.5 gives 10.5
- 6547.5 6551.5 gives 10.1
